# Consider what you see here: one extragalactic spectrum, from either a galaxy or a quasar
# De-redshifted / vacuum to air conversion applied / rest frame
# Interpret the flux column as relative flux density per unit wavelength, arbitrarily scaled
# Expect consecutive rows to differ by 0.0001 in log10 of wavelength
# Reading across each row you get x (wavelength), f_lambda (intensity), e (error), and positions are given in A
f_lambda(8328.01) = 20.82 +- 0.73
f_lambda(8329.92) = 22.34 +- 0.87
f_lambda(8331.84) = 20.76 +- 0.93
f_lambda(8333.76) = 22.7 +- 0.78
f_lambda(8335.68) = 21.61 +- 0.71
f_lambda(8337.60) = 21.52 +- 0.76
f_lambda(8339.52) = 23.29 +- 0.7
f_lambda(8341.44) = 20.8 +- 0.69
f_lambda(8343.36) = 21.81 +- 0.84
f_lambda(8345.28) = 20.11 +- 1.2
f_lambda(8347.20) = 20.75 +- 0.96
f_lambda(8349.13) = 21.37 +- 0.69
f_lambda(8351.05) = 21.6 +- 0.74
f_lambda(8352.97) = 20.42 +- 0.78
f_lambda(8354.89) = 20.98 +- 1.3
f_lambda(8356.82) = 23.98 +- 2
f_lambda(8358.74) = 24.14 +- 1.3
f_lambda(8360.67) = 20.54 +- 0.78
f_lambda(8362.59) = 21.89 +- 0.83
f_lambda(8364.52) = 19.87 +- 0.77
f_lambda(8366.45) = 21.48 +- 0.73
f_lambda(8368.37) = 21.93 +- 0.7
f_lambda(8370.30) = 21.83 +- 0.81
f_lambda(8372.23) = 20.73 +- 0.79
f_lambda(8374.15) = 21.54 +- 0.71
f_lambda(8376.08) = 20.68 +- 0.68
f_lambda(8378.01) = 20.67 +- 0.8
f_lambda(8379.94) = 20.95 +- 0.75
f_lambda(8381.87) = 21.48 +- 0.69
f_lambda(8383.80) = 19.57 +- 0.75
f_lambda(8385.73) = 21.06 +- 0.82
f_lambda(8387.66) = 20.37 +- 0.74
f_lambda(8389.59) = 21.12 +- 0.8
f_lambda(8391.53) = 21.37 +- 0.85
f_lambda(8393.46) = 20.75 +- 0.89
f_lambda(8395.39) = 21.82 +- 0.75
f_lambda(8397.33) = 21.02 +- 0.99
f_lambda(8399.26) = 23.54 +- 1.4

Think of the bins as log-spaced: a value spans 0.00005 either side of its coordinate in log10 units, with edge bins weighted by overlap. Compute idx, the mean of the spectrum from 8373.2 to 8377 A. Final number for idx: 21.1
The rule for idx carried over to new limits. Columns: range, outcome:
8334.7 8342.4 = 21.8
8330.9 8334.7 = 21.7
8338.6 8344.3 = 22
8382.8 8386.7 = 20.3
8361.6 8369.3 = 21.3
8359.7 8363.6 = 21.2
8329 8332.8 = 21.5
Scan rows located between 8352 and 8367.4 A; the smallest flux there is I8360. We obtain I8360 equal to 19.87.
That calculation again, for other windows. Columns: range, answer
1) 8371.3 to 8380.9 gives 20.67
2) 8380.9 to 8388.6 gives 19.57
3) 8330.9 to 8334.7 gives 20.76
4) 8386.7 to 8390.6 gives 20.37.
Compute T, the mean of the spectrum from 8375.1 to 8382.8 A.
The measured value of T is 20.9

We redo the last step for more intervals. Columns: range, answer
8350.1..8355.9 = 21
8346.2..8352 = 21.2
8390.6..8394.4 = 21.1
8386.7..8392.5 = 20.9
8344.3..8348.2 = 20.4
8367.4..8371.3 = 21.9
